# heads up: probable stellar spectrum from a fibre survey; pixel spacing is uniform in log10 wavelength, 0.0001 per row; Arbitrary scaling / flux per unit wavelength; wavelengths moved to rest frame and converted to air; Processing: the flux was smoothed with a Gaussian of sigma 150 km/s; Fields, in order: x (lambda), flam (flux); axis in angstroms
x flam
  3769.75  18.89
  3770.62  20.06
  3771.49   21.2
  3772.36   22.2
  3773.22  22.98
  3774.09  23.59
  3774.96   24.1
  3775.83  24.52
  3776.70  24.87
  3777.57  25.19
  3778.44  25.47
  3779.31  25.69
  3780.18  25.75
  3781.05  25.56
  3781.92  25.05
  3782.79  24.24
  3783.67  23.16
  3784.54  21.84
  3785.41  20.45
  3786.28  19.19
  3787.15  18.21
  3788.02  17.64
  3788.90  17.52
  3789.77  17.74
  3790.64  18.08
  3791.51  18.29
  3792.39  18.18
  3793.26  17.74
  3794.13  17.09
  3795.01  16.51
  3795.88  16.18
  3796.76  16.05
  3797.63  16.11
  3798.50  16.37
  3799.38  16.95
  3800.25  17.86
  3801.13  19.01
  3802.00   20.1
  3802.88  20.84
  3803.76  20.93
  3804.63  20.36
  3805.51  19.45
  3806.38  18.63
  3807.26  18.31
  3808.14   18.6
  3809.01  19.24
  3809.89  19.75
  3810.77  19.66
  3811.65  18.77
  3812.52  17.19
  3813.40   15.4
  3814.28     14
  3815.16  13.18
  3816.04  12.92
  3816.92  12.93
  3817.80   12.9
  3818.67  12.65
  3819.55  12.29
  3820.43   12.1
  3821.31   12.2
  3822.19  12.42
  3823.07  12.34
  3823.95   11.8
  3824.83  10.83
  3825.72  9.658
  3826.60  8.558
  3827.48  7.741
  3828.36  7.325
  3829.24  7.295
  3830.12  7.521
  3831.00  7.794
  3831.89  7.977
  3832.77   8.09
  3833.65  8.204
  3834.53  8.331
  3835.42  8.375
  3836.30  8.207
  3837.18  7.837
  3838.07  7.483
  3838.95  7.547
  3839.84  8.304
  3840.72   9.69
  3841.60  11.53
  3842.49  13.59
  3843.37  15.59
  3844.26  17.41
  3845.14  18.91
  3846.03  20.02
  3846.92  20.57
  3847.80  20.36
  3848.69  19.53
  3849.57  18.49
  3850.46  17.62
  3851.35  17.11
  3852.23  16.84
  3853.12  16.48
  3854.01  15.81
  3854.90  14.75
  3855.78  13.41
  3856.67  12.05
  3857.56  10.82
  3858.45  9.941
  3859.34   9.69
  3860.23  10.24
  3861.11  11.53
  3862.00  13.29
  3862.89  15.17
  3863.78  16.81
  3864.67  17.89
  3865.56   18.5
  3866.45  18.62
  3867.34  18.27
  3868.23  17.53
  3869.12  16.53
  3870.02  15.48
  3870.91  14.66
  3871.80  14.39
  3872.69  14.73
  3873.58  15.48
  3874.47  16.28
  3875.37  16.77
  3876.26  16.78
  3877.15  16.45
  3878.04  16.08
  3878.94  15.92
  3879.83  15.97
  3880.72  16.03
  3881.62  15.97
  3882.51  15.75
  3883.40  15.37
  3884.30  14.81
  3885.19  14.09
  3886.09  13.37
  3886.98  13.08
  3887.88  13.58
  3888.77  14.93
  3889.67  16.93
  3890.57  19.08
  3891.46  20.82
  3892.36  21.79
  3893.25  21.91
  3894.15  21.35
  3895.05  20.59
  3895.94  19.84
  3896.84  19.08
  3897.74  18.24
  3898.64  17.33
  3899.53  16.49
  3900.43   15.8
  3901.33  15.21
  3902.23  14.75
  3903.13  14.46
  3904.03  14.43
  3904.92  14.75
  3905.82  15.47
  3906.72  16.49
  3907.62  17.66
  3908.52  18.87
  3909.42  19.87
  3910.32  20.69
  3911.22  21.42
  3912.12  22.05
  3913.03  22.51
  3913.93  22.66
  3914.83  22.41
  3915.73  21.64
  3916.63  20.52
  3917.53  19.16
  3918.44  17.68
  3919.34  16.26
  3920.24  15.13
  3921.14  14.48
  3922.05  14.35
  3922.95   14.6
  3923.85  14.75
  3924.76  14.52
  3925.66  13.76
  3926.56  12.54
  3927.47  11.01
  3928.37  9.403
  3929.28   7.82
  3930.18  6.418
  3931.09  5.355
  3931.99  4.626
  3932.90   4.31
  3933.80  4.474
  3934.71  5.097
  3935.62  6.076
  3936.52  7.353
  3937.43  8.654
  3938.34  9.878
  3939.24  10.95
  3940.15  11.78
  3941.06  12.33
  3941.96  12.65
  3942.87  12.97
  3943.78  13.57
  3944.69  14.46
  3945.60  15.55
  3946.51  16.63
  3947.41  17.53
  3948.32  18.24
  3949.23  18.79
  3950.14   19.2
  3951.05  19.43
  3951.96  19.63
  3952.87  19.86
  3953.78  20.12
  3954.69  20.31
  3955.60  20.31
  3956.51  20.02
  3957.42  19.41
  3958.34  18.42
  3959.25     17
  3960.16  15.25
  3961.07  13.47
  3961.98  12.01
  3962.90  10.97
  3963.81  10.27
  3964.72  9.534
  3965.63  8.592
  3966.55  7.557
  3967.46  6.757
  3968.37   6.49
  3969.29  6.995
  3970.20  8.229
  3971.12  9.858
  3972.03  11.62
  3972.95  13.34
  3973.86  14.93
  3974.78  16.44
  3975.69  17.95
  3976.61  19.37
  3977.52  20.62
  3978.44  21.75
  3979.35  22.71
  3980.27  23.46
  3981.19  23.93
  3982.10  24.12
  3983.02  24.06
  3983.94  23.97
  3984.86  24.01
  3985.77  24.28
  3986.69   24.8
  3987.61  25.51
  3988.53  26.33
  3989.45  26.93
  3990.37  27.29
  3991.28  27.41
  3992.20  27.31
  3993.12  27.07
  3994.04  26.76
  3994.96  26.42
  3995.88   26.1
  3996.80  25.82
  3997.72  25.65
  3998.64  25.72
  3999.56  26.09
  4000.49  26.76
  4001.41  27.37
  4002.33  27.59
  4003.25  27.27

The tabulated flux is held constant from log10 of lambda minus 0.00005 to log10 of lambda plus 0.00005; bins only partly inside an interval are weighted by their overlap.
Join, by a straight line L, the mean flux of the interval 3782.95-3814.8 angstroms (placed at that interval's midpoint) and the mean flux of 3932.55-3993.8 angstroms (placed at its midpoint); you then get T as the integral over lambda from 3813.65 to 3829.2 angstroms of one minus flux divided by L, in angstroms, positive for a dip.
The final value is 5.7 angstroms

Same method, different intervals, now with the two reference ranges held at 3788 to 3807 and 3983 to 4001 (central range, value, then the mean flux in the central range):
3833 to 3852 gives 6.1 angstroms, 13.5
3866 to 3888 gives 5.8 angstroms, 15.7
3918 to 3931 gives 5.8 angstroms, 12.8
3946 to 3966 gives 6.4 angstroms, 16.6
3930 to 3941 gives 7.6 angstroms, 7.28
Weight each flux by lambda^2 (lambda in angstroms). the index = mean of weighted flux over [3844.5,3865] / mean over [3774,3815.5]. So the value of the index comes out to 0.81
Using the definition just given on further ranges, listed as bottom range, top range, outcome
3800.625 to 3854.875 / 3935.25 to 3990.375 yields 1.26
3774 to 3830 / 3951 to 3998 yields 1.20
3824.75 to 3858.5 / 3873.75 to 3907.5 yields 1.39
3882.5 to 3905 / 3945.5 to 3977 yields 0.91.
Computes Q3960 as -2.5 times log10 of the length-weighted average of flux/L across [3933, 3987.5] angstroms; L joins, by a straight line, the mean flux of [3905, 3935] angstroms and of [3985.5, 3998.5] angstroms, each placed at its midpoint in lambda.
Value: 0.36 mag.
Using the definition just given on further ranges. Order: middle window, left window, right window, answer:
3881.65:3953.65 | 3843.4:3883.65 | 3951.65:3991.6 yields 0.10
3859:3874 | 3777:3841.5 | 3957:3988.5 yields 0.04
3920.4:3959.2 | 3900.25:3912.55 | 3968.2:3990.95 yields 0.35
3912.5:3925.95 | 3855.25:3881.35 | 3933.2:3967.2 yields -0.23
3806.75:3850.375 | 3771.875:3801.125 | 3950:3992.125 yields 0.47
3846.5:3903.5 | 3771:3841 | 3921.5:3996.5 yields -0.01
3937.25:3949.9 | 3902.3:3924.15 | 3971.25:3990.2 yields 0.36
